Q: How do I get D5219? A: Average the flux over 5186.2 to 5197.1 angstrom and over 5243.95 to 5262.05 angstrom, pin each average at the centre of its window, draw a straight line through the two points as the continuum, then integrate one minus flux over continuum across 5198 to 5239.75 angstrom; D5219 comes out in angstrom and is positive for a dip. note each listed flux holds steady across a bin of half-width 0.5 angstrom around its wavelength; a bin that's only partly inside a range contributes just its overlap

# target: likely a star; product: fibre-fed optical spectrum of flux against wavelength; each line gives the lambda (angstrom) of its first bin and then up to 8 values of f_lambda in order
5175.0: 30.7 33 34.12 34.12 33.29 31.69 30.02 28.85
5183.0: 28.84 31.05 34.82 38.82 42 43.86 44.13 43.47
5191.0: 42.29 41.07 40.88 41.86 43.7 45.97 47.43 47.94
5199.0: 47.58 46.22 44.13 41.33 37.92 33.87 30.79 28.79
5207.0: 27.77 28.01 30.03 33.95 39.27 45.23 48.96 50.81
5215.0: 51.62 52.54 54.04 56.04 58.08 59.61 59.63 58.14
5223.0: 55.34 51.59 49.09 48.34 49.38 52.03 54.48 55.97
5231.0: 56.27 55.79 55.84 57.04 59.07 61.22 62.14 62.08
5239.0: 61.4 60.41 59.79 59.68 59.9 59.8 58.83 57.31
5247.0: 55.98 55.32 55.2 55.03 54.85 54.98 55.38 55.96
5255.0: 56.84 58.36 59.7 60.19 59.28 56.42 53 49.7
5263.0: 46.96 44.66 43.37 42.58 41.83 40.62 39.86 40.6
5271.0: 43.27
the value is 0.2 angstrom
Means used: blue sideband 43.1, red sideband 56.5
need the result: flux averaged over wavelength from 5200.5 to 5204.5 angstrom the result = 39.3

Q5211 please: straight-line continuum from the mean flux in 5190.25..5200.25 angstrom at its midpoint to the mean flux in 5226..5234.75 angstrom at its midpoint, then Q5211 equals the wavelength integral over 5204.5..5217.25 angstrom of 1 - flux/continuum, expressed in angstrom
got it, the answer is 2.4 angstrom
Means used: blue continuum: 44.4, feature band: 39.9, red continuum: 54.4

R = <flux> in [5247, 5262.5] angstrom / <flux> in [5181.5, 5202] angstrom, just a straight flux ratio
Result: 1.4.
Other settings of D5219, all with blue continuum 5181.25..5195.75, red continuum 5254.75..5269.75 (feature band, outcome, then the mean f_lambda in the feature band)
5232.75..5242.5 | -2.9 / 60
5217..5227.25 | -2.5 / 54.6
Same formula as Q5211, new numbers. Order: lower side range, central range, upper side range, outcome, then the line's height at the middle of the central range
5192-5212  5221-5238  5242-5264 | -2.57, 48.2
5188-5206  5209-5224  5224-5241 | -0.27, 49.8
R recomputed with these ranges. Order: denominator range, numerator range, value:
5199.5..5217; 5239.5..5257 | 1.44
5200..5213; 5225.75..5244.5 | 1.60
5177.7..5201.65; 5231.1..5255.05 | 1.45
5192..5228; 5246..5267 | 1.18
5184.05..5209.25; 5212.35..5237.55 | 1.38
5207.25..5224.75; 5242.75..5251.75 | 1.17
